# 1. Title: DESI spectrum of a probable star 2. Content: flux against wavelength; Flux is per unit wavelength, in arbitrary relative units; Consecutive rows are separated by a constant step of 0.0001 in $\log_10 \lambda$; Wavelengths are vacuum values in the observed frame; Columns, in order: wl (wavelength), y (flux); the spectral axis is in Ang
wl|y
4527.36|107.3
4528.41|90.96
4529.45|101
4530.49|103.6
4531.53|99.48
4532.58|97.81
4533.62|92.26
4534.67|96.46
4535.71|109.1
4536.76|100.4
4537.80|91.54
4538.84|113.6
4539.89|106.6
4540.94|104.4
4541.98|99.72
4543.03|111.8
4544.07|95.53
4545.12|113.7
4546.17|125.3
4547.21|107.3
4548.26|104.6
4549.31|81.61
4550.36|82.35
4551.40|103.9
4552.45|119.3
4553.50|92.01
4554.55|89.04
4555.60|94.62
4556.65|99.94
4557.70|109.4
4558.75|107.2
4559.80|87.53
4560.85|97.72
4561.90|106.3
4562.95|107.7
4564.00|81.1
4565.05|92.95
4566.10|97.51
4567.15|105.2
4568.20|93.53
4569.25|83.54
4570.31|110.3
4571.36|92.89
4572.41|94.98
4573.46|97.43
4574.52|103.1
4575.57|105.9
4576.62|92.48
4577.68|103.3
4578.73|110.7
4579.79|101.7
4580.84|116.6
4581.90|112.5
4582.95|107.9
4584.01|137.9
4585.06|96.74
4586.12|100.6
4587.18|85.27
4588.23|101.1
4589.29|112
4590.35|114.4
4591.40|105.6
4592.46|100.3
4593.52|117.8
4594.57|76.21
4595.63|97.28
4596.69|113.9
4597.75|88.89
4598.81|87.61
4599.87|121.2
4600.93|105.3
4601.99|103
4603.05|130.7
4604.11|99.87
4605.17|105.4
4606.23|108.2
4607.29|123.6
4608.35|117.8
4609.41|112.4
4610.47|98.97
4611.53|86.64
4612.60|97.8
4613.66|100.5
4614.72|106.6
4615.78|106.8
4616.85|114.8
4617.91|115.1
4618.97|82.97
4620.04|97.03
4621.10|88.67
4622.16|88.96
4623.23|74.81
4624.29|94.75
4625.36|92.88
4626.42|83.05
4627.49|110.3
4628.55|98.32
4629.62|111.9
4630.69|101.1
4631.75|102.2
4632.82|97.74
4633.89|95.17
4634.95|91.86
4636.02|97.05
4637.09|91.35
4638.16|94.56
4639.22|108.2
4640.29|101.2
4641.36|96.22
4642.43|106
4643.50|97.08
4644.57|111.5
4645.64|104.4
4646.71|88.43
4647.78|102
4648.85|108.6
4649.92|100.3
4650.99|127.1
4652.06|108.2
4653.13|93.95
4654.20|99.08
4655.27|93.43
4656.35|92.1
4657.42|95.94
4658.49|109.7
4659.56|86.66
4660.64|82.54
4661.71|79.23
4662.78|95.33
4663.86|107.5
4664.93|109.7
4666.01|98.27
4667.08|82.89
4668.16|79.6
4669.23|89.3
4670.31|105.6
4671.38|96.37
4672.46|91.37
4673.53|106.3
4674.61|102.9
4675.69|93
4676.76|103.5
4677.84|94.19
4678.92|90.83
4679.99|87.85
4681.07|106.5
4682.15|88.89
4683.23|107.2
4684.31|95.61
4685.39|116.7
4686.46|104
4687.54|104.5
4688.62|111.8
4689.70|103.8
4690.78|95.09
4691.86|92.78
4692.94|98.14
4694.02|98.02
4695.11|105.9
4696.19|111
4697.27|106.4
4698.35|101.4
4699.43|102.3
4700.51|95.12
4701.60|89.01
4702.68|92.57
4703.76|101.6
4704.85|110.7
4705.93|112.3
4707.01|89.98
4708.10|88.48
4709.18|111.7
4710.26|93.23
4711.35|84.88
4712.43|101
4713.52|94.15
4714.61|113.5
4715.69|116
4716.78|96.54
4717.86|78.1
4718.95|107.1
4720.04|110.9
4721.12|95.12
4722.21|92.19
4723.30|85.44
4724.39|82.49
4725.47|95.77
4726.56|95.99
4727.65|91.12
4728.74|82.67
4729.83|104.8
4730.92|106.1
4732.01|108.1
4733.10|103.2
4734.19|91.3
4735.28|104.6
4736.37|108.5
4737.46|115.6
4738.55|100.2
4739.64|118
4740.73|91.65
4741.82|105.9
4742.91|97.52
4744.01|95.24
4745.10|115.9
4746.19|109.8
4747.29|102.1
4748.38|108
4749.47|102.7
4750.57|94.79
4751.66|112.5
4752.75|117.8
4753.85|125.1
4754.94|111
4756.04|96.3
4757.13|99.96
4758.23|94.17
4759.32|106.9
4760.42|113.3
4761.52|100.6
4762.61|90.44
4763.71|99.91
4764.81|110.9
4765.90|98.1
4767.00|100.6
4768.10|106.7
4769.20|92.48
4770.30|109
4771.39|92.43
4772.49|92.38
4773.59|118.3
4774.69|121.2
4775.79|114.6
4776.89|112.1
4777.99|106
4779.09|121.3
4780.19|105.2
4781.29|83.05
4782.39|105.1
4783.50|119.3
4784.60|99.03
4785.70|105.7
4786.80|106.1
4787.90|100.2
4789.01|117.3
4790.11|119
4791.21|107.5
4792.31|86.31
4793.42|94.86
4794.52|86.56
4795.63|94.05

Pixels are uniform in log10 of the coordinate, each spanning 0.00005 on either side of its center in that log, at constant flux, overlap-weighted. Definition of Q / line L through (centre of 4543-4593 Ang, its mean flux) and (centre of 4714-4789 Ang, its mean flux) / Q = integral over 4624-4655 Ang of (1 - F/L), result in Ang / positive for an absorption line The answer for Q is 0.6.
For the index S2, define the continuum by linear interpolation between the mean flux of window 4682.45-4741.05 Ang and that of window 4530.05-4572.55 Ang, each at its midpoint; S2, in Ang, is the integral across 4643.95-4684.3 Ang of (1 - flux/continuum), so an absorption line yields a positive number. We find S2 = 1.0 Ang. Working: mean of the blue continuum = 100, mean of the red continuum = 100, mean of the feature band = 97.8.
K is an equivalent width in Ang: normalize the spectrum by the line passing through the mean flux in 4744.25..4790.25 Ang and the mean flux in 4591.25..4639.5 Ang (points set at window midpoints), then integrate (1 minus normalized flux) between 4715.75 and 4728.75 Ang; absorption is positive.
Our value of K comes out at 1.3 Ang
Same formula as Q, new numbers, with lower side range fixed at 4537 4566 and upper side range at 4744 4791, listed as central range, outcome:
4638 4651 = 0.0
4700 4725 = 1.7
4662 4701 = 1.8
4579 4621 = -1.3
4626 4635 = 0.3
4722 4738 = 1.1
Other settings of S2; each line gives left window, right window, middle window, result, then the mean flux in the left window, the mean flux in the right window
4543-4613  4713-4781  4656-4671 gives 1.3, 103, 103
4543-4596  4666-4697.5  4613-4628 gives 0.5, 102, 98.9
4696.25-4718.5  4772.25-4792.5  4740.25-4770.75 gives 0.3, 99.3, 108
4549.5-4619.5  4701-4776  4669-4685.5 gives 0.6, 103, 102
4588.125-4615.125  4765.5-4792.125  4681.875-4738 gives 3.1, 105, 106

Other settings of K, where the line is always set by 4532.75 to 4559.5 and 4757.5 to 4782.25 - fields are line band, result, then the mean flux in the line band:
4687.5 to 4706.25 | 0.3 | 102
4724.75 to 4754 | 0.1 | 103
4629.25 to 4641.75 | 0.5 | 98.9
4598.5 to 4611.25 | -0.9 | 109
